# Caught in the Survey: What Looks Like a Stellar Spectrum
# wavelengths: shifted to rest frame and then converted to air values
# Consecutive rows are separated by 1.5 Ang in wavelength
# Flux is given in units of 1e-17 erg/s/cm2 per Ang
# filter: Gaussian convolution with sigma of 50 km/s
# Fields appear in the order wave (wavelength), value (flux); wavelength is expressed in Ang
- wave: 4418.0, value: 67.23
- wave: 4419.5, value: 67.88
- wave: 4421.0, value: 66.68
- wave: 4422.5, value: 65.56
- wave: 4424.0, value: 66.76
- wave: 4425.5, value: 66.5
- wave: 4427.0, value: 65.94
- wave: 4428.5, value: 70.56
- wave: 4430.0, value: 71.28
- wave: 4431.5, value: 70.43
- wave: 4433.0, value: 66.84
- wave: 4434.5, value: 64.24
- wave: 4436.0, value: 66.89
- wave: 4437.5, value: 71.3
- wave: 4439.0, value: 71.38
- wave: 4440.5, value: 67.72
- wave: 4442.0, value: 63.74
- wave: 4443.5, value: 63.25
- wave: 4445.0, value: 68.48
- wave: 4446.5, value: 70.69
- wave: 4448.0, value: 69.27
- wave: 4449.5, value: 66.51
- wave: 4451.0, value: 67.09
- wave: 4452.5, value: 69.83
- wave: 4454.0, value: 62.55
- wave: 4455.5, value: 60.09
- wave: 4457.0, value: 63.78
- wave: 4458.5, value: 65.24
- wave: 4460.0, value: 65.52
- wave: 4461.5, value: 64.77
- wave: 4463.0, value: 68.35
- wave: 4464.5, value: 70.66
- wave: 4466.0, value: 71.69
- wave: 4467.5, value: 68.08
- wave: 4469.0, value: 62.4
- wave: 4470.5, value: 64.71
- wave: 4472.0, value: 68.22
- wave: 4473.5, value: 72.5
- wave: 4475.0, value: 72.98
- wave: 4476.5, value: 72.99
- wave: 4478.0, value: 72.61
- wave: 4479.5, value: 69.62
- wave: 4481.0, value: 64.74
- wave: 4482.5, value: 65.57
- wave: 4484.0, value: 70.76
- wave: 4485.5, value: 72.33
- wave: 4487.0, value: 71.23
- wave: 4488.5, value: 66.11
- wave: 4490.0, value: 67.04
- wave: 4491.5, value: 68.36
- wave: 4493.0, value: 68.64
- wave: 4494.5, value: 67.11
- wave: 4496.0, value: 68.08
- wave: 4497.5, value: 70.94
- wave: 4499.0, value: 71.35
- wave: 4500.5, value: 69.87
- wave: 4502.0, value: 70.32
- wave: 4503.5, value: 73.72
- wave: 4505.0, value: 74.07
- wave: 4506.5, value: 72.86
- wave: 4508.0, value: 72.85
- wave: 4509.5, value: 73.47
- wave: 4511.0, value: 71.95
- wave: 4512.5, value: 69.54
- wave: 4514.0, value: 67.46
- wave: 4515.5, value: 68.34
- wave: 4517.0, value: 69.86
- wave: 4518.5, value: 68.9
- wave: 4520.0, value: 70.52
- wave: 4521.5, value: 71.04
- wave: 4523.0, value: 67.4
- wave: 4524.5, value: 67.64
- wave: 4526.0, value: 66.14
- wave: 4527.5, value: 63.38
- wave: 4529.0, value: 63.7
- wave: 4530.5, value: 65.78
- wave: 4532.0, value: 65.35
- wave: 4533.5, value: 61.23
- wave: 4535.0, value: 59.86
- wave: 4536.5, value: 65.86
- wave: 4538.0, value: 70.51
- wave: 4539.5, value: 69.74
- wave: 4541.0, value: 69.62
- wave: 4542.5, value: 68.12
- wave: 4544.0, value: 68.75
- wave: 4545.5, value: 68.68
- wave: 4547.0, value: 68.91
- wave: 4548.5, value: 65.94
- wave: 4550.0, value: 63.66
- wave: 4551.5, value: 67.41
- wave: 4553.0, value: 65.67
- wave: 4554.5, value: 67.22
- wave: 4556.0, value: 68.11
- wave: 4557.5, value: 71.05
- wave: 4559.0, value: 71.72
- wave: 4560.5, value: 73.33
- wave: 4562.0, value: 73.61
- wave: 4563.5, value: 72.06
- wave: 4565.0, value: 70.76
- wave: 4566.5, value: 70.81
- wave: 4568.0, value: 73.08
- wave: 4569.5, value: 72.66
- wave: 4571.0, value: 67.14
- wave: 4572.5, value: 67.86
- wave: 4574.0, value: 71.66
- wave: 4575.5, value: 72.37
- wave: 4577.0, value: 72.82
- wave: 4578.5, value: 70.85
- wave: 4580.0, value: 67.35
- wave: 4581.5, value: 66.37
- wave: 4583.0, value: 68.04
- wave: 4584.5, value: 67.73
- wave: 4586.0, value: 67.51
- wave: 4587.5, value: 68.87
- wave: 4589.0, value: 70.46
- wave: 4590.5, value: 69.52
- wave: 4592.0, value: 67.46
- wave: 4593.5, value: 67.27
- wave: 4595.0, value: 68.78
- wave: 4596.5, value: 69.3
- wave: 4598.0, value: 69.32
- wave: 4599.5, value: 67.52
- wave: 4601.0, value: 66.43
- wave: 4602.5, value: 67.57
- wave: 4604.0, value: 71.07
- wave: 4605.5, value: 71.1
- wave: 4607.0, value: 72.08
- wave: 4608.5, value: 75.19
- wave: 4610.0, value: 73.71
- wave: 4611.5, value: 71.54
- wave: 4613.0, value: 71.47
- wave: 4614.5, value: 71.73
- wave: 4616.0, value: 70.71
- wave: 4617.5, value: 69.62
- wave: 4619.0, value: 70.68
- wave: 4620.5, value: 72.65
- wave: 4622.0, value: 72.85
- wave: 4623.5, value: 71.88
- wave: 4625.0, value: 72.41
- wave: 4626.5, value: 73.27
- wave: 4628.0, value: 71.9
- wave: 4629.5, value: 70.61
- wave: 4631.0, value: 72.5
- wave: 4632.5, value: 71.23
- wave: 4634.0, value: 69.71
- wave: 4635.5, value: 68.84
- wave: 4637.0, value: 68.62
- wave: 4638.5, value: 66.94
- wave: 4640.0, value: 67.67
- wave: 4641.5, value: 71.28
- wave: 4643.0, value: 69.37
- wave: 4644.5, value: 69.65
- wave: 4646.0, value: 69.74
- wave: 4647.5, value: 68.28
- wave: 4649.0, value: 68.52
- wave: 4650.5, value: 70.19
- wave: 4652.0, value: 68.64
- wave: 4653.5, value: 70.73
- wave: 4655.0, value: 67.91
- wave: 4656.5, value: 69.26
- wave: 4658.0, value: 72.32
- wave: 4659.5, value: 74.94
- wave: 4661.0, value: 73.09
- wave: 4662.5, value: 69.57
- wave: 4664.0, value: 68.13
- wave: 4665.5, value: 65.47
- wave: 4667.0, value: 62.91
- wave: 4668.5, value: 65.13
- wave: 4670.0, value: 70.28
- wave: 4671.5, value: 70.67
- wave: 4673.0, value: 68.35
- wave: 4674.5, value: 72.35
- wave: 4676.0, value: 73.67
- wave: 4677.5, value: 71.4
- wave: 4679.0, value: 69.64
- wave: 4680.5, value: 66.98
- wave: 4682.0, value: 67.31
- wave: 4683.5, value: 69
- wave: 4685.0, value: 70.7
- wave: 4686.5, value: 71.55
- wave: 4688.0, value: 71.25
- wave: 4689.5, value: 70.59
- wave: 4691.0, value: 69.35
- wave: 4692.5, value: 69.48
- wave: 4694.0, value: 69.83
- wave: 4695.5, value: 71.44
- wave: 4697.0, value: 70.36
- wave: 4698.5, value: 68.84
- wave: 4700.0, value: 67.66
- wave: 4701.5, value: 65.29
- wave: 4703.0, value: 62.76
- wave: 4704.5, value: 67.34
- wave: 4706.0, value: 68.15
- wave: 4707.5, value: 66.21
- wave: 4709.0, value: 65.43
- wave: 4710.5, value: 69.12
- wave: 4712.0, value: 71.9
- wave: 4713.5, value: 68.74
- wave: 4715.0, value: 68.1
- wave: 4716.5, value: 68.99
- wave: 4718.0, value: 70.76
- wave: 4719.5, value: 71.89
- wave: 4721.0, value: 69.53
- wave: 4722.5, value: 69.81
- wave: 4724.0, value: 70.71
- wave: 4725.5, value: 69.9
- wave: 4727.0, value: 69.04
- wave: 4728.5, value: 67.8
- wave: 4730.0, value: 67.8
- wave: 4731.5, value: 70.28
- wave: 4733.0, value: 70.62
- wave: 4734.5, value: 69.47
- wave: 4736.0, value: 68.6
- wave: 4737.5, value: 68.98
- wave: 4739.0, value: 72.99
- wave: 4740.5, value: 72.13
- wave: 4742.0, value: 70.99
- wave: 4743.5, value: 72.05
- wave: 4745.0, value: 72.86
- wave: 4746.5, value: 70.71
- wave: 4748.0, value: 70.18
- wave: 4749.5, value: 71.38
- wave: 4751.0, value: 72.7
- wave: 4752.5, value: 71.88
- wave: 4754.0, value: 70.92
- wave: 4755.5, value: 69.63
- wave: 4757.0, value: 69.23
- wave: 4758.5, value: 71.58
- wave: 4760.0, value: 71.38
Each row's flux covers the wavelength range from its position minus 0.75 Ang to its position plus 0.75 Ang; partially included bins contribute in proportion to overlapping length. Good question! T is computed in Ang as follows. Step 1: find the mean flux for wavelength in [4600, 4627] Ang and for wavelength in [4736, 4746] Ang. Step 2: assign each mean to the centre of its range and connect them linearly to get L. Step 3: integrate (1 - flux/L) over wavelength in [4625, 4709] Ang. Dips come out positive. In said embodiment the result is 2.4 Ang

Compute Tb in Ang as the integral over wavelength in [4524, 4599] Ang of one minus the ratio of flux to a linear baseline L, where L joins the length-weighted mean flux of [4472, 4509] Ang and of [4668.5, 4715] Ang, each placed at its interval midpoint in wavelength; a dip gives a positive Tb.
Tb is 1.53 Ang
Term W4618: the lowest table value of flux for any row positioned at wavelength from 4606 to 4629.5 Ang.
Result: 69.62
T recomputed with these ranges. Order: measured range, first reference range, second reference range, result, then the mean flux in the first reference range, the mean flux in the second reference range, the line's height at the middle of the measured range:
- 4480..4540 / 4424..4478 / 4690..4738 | -0.6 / 67.7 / 68.9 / 67.9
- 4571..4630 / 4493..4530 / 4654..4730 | -0.7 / 69.6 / 69.2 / 69.4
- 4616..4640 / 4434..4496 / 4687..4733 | -0.8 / 67.8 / 69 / 68.6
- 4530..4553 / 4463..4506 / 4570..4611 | 1.0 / 69.5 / 69.5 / 69.5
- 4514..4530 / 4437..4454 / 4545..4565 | 0.2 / 67.8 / 69.1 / 68.7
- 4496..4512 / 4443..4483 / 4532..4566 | -1.0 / 67.5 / 68.2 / 67.9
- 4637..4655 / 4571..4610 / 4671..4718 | 0.0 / 69.4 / 69.1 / 69.3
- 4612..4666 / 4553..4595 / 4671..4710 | -0.8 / 69.8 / 69.1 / 69.4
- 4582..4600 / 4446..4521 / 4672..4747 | 0.2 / 68.9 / 69.6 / 69.2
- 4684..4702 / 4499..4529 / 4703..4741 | -0.1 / 69.8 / 69.2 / 69.3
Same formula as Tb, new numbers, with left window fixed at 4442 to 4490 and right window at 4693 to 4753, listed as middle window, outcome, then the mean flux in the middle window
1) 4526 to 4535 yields 0.6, 63.7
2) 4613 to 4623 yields -0.4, 71.4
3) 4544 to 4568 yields -0.3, 69.4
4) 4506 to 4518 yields -0.5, 70.7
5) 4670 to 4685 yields -0.2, 70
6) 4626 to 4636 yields -0.3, 71.2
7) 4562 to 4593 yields -0.6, 69.8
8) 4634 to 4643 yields 0.0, 68.8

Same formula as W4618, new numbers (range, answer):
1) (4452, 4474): 60.09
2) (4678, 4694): 66.98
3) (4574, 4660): 66.37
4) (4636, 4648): 66.94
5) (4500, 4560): 59.86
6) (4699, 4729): 62.76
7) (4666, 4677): 62.91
